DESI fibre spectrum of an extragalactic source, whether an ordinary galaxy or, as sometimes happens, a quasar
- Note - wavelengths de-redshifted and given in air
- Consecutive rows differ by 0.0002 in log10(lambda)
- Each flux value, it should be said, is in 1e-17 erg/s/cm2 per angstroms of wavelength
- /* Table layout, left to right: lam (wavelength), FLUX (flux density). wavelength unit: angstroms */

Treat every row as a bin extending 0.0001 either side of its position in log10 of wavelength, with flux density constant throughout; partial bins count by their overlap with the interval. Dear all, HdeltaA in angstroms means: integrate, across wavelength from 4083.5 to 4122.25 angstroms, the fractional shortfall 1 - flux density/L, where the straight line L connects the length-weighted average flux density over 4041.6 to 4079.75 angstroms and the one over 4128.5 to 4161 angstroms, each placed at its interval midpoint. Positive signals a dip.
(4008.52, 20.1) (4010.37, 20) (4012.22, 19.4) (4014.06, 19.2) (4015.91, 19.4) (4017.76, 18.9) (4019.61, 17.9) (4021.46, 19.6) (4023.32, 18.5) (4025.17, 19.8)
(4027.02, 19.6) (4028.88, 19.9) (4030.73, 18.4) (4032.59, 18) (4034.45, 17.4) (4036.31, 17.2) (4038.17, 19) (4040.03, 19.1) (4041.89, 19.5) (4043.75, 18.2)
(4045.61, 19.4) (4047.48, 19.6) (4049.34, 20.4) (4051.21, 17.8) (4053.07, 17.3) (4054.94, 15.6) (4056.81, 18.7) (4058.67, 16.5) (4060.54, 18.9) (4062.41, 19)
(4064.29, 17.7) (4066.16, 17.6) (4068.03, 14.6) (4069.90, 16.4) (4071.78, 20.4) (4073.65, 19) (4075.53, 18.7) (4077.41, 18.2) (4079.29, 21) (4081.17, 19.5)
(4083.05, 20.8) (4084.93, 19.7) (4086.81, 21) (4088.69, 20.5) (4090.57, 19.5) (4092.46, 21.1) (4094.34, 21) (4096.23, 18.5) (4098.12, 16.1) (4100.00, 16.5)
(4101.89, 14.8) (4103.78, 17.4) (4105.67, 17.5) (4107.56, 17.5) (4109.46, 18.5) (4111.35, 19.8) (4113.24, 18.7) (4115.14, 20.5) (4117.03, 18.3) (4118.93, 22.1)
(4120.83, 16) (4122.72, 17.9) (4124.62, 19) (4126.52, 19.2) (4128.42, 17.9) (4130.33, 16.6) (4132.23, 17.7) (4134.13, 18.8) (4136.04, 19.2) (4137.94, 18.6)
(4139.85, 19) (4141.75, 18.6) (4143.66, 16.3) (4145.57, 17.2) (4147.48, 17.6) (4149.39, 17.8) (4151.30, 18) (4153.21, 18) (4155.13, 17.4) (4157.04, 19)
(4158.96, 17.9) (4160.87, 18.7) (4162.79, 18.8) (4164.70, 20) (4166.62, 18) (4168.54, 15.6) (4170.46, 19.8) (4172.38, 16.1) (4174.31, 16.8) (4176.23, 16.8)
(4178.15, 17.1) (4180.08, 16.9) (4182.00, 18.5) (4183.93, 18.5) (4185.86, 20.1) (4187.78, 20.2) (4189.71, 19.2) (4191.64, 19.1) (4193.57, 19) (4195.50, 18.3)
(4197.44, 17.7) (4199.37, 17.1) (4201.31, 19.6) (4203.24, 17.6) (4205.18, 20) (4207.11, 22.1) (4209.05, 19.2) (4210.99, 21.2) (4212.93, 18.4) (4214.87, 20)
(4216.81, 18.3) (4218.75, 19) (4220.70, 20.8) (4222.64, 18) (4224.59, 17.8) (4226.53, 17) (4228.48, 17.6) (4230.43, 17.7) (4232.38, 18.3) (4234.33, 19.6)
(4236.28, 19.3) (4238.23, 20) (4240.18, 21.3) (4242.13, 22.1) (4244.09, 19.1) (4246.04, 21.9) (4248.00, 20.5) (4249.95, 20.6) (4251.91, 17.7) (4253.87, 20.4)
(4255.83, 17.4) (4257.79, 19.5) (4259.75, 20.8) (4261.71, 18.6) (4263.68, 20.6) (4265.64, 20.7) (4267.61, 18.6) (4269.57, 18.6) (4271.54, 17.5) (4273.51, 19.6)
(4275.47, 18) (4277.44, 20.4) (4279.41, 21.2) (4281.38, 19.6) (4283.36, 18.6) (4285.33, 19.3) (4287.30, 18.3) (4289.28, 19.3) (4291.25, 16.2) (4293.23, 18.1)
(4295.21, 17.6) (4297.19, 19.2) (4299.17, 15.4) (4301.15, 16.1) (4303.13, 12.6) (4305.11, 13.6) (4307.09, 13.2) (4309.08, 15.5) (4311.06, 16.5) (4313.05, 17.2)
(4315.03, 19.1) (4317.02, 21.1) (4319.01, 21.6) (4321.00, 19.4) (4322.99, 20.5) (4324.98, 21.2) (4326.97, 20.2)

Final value -1.4 angstroms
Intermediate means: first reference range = 18.3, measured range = 18.8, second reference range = 18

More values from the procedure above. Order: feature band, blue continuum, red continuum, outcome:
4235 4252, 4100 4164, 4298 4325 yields -2.71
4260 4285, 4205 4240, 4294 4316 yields -3.08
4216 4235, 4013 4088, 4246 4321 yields 0.09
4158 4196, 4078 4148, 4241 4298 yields 1.31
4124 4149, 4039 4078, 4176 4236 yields 0.53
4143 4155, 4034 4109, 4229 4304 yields 0.74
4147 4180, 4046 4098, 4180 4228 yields 1.91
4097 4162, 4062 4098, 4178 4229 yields 3.21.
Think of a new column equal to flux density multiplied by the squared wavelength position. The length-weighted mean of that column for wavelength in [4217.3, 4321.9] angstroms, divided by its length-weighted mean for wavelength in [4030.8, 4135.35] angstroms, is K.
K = 1.10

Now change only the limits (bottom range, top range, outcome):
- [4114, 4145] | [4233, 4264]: 1.14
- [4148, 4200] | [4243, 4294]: 1.11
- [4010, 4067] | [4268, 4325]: 1.10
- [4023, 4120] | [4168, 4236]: 1.06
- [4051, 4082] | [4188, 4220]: 1.13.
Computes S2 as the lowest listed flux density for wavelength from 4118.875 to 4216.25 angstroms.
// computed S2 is 15.6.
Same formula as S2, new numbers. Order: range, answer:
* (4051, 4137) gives 14.6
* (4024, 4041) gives 17.2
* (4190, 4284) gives 17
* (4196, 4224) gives 17.1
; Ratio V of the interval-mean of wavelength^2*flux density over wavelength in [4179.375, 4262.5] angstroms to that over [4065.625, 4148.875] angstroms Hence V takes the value 1.10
